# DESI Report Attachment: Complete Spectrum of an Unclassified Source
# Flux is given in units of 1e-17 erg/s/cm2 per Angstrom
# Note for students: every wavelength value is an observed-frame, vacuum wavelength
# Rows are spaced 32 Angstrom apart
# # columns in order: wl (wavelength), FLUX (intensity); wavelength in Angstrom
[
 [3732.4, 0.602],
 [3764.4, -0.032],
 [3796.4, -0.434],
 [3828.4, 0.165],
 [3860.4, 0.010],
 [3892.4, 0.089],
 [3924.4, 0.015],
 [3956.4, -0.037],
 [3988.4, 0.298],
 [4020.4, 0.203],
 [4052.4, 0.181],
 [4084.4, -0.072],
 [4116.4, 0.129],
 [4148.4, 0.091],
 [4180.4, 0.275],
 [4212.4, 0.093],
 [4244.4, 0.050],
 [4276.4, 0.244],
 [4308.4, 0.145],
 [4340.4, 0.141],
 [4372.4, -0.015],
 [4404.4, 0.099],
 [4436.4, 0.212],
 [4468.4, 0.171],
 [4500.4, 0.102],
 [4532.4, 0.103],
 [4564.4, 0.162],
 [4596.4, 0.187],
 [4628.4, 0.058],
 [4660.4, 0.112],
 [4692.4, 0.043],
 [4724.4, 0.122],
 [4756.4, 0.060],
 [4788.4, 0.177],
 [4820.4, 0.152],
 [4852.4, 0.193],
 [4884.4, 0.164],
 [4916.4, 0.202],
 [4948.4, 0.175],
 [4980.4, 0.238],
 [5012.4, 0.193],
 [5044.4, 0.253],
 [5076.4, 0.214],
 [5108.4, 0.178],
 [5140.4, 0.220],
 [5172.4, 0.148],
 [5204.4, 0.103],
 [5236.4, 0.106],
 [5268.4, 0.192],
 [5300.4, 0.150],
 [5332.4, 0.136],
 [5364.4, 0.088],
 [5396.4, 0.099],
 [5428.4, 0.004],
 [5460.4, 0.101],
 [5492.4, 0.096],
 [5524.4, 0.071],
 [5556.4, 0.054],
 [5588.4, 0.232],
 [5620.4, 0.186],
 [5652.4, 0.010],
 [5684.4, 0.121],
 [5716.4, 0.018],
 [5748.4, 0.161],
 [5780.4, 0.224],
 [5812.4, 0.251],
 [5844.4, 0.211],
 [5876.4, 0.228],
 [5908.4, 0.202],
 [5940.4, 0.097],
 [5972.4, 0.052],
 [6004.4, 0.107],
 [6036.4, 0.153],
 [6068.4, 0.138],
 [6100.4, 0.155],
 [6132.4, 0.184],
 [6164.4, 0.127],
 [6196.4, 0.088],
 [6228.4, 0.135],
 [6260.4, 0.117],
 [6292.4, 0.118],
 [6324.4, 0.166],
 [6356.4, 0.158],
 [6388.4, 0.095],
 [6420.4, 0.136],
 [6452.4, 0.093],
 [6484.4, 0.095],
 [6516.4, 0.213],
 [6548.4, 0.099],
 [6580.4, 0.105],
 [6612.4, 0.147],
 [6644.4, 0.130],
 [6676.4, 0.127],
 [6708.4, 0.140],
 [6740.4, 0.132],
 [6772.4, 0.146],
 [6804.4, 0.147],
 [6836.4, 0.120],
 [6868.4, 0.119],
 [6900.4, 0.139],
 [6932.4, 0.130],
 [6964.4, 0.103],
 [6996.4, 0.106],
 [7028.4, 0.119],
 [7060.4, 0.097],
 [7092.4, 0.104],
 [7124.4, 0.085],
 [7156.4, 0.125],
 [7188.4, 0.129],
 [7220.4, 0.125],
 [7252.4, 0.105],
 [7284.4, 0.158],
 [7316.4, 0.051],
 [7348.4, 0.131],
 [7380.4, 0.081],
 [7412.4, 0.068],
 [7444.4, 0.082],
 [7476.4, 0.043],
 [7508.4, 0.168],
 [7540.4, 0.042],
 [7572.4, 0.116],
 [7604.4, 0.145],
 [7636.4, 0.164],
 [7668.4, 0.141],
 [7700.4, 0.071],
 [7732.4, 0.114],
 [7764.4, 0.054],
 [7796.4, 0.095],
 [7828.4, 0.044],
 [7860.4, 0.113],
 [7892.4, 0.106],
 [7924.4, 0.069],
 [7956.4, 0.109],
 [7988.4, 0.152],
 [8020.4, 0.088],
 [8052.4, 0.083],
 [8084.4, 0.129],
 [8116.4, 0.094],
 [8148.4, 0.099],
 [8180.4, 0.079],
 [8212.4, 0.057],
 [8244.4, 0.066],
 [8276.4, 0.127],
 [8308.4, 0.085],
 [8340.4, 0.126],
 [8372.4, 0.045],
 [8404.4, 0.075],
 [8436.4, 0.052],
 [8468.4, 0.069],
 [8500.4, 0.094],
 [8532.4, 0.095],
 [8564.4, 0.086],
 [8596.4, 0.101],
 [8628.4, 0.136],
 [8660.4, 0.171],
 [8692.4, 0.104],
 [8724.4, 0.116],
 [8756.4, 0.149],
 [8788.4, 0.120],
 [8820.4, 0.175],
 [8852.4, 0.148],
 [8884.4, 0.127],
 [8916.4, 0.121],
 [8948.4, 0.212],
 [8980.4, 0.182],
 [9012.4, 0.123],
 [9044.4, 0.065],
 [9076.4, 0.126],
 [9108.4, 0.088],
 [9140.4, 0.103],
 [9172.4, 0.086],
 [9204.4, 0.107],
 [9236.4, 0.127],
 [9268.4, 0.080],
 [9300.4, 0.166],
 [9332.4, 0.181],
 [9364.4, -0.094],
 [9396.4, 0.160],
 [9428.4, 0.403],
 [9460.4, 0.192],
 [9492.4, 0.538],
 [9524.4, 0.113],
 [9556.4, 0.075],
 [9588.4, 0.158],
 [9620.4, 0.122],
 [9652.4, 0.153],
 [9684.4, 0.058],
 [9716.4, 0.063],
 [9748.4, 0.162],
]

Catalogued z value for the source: 1.54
